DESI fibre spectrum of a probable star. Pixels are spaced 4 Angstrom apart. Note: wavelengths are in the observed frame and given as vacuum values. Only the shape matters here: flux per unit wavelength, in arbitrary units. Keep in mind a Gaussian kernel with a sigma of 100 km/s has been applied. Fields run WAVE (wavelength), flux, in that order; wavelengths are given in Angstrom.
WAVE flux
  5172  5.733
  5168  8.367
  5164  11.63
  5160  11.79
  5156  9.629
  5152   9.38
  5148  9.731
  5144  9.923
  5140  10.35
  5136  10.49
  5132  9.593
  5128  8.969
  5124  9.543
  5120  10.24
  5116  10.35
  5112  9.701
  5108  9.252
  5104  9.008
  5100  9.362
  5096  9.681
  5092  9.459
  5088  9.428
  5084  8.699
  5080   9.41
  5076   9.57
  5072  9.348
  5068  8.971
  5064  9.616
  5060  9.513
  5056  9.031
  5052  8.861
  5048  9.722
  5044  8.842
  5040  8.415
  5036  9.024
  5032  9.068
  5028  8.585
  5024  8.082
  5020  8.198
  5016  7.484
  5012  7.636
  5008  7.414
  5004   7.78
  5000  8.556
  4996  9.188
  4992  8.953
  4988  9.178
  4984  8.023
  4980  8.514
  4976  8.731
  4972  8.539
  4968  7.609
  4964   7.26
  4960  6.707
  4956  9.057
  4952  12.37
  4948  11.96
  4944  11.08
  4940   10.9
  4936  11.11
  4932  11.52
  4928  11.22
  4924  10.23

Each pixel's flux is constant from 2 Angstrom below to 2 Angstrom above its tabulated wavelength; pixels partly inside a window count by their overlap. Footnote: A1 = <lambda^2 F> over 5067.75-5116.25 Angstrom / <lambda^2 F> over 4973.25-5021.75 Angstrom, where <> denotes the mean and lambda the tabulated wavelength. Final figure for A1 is 1.17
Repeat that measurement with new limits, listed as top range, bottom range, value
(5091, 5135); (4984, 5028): 1.21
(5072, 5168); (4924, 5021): 1.13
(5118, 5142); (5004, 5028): 1.32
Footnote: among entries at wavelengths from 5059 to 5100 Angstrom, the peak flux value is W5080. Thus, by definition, 9.681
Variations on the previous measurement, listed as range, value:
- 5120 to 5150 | 10.49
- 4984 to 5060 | 9.722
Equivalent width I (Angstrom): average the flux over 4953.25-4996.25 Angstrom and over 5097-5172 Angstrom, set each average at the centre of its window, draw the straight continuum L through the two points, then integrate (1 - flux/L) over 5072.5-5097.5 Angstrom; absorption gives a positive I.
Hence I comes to -0.1 Angstrom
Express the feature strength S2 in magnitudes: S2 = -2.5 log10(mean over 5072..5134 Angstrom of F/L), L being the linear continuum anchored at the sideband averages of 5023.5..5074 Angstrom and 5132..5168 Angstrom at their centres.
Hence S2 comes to 0.02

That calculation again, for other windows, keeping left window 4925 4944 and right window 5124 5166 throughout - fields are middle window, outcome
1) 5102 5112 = 0.12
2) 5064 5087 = 0.13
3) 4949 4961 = 0.13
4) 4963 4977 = 0.34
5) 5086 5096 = 0.10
